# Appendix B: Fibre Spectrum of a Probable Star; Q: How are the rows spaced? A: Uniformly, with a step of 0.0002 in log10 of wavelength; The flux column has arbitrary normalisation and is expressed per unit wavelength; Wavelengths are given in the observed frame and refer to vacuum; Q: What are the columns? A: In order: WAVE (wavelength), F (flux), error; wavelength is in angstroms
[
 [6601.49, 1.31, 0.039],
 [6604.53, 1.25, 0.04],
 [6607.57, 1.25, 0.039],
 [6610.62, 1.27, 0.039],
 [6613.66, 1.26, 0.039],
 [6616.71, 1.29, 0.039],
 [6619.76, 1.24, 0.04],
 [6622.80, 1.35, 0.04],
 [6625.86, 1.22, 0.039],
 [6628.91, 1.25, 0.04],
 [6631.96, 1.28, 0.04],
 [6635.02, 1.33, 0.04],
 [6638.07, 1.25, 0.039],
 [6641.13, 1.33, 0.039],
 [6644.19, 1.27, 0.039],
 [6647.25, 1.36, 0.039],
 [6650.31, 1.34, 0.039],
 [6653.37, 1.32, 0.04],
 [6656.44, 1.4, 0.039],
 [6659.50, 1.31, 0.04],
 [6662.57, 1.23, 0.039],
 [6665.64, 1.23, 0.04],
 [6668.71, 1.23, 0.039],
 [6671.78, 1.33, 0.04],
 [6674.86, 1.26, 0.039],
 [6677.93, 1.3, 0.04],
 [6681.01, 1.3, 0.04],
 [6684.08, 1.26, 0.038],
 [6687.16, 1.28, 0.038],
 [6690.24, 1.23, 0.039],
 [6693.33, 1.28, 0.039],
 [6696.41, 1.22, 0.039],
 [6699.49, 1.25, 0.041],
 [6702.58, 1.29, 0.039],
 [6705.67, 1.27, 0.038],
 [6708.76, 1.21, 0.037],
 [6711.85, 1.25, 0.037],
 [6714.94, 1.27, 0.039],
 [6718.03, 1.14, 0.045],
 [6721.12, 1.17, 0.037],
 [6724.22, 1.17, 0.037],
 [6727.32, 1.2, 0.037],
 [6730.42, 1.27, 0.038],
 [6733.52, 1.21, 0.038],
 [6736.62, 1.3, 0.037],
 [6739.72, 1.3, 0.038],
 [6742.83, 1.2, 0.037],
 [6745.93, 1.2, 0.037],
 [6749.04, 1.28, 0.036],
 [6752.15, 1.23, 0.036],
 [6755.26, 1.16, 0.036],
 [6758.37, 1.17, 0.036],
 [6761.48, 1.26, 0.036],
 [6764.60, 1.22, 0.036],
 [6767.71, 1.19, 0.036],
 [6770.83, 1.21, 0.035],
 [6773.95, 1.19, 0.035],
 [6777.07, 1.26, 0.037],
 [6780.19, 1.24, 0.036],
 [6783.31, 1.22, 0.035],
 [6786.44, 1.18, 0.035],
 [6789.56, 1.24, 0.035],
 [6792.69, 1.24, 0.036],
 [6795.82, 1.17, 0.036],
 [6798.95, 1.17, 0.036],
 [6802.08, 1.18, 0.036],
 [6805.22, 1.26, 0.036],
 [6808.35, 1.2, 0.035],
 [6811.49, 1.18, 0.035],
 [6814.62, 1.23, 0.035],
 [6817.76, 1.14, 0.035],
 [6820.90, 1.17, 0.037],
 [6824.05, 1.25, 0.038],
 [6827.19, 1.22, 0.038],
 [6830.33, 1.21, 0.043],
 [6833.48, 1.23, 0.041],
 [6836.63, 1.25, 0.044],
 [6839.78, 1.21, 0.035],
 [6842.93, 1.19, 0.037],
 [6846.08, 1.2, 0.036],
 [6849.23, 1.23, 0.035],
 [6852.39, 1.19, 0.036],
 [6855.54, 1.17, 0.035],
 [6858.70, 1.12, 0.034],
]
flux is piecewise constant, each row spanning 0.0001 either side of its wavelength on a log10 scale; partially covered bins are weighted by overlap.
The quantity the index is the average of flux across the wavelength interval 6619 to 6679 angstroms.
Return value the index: 1.29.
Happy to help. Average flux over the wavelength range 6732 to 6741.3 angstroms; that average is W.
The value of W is 1.27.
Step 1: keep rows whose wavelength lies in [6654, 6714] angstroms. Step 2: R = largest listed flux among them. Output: 1.4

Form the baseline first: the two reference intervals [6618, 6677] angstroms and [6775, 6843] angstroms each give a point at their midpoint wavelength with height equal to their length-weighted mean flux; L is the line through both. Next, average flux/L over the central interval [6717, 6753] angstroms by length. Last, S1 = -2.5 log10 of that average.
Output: 0.02 mag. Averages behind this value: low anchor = 1.29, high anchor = 1.21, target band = 1.22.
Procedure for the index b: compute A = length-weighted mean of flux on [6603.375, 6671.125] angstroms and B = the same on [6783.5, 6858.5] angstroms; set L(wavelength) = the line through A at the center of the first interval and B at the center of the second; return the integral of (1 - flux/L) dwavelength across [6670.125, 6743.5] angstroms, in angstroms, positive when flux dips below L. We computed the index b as 0.3 angstroms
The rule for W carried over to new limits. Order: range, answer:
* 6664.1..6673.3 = 1.26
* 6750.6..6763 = 1.21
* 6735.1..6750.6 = 1.26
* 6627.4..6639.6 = 1.28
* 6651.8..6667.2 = 1.3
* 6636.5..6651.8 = 1.31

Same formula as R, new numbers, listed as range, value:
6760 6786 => 1.26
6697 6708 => 1.29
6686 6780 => 1.3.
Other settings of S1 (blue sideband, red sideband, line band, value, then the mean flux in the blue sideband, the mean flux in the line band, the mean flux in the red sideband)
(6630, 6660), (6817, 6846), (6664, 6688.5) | 0.023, 1.32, 1.27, 1.21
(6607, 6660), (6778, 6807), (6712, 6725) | 0.049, 1.3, 1.2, 1.21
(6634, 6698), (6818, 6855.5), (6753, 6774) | 0.037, 1.29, 1.2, 1.21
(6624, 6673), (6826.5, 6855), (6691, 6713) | 0.016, 1.29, 1.25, 1.21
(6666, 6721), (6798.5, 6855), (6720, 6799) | 0.011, 1.25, 1.22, 1.21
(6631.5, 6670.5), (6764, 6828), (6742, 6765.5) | 0.017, 1.3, 1.22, 1.21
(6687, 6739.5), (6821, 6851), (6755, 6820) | 0.017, 1.24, 1.21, 1.22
